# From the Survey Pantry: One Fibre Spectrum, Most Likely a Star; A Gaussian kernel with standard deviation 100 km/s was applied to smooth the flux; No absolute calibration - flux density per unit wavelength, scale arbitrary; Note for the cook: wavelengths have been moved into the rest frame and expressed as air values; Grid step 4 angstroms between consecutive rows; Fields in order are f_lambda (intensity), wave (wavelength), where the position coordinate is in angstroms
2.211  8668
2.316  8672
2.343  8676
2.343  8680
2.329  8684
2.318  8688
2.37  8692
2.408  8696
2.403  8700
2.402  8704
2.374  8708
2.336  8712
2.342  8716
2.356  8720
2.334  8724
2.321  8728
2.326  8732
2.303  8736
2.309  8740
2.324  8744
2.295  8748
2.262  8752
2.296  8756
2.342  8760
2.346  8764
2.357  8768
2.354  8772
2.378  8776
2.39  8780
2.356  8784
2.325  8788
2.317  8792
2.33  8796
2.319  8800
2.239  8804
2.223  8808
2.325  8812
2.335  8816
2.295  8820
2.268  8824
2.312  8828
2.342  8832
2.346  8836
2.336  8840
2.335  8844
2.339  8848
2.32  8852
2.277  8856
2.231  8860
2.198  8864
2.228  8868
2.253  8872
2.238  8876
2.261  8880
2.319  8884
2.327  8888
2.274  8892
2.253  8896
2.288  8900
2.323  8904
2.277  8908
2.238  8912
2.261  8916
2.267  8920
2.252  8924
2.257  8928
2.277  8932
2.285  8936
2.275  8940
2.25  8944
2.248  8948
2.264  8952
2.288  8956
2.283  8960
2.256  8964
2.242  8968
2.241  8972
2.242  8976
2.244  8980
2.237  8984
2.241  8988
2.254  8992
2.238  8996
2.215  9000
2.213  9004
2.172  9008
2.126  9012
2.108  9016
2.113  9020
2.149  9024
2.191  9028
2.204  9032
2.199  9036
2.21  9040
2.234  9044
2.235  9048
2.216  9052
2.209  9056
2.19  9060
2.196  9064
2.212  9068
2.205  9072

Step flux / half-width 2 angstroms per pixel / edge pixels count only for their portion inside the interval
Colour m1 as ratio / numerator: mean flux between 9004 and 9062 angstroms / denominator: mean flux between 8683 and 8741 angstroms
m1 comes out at 0.9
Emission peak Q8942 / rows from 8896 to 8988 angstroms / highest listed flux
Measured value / 2.323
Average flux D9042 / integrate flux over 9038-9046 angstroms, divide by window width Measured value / 2.22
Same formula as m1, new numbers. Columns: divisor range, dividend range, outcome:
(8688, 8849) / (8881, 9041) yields 0.96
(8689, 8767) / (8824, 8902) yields 0.98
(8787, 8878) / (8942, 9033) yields 0.97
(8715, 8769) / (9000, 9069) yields 0.94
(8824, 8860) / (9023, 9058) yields 0.95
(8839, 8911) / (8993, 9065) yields 0.96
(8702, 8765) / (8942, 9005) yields 0.97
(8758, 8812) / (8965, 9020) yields 0.95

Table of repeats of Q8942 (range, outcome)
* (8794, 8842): 2.346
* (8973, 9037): 2.254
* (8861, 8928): 2.327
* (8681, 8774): 2.408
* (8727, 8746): 2.326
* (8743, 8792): 2.39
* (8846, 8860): 2.339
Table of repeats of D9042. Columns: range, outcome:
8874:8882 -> 2.25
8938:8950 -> 2.26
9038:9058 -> 2.22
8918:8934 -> 2.26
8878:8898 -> 2.29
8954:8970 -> 2.27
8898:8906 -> 2.31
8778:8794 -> 2.35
